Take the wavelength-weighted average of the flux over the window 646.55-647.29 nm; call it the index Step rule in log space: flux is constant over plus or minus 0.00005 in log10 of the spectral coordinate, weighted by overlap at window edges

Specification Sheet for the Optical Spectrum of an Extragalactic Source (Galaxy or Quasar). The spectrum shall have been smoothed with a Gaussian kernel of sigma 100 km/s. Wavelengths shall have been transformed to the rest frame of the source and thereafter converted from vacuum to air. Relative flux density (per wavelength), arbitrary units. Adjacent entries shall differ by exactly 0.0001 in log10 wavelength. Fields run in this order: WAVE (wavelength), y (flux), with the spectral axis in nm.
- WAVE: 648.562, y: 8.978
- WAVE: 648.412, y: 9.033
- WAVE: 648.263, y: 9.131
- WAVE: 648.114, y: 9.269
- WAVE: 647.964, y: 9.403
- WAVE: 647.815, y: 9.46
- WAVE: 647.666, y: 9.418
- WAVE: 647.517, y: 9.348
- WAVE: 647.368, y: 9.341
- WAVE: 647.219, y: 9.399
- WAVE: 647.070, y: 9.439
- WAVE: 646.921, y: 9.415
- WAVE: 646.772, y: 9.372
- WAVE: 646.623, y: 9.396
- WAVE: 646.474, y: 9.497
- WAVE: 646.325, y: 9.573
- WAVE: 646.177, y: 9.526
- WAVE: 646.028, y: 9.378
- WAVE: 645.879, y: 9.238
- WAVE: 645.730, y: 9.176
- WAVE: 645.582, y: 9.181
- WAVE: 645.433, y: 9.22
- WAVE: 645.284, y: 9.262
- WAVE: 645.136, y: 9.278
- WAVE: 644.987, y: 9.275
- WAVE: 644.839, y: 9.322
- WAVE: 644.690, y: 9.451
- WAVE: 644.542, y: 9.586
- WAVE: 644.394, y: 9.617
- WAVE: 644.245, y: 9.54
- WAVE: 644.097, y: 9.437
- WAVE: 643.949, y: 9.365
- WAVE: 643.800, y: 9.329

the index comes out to 9.4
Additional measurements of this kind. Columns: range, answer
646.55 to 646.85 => 9.38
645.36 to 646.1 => 9.23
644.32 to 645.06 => 9.46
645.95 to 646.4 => 9.49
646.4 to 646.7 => 9.44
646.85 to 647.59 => 9.39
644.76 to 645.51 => 9.26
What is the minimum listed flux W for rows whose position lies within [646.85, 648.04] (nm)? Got 9.341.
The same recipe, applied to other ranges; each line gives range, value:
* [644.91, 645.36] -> 9.262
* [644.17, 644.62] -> 9.54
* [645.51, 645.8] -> 9.176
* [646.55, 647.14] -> 9.372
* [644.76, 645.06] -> 9.275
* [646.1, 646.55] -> 9.497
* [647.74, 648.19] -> 9.269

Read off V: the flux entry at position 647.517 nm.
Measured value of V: 9.348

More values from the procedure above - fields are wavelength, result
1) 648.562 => 8.978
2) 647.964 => 9.403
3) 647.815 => 9.46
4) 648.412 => 9.033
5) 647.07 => 9.439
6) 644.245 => 9.54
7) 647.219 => 9.399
